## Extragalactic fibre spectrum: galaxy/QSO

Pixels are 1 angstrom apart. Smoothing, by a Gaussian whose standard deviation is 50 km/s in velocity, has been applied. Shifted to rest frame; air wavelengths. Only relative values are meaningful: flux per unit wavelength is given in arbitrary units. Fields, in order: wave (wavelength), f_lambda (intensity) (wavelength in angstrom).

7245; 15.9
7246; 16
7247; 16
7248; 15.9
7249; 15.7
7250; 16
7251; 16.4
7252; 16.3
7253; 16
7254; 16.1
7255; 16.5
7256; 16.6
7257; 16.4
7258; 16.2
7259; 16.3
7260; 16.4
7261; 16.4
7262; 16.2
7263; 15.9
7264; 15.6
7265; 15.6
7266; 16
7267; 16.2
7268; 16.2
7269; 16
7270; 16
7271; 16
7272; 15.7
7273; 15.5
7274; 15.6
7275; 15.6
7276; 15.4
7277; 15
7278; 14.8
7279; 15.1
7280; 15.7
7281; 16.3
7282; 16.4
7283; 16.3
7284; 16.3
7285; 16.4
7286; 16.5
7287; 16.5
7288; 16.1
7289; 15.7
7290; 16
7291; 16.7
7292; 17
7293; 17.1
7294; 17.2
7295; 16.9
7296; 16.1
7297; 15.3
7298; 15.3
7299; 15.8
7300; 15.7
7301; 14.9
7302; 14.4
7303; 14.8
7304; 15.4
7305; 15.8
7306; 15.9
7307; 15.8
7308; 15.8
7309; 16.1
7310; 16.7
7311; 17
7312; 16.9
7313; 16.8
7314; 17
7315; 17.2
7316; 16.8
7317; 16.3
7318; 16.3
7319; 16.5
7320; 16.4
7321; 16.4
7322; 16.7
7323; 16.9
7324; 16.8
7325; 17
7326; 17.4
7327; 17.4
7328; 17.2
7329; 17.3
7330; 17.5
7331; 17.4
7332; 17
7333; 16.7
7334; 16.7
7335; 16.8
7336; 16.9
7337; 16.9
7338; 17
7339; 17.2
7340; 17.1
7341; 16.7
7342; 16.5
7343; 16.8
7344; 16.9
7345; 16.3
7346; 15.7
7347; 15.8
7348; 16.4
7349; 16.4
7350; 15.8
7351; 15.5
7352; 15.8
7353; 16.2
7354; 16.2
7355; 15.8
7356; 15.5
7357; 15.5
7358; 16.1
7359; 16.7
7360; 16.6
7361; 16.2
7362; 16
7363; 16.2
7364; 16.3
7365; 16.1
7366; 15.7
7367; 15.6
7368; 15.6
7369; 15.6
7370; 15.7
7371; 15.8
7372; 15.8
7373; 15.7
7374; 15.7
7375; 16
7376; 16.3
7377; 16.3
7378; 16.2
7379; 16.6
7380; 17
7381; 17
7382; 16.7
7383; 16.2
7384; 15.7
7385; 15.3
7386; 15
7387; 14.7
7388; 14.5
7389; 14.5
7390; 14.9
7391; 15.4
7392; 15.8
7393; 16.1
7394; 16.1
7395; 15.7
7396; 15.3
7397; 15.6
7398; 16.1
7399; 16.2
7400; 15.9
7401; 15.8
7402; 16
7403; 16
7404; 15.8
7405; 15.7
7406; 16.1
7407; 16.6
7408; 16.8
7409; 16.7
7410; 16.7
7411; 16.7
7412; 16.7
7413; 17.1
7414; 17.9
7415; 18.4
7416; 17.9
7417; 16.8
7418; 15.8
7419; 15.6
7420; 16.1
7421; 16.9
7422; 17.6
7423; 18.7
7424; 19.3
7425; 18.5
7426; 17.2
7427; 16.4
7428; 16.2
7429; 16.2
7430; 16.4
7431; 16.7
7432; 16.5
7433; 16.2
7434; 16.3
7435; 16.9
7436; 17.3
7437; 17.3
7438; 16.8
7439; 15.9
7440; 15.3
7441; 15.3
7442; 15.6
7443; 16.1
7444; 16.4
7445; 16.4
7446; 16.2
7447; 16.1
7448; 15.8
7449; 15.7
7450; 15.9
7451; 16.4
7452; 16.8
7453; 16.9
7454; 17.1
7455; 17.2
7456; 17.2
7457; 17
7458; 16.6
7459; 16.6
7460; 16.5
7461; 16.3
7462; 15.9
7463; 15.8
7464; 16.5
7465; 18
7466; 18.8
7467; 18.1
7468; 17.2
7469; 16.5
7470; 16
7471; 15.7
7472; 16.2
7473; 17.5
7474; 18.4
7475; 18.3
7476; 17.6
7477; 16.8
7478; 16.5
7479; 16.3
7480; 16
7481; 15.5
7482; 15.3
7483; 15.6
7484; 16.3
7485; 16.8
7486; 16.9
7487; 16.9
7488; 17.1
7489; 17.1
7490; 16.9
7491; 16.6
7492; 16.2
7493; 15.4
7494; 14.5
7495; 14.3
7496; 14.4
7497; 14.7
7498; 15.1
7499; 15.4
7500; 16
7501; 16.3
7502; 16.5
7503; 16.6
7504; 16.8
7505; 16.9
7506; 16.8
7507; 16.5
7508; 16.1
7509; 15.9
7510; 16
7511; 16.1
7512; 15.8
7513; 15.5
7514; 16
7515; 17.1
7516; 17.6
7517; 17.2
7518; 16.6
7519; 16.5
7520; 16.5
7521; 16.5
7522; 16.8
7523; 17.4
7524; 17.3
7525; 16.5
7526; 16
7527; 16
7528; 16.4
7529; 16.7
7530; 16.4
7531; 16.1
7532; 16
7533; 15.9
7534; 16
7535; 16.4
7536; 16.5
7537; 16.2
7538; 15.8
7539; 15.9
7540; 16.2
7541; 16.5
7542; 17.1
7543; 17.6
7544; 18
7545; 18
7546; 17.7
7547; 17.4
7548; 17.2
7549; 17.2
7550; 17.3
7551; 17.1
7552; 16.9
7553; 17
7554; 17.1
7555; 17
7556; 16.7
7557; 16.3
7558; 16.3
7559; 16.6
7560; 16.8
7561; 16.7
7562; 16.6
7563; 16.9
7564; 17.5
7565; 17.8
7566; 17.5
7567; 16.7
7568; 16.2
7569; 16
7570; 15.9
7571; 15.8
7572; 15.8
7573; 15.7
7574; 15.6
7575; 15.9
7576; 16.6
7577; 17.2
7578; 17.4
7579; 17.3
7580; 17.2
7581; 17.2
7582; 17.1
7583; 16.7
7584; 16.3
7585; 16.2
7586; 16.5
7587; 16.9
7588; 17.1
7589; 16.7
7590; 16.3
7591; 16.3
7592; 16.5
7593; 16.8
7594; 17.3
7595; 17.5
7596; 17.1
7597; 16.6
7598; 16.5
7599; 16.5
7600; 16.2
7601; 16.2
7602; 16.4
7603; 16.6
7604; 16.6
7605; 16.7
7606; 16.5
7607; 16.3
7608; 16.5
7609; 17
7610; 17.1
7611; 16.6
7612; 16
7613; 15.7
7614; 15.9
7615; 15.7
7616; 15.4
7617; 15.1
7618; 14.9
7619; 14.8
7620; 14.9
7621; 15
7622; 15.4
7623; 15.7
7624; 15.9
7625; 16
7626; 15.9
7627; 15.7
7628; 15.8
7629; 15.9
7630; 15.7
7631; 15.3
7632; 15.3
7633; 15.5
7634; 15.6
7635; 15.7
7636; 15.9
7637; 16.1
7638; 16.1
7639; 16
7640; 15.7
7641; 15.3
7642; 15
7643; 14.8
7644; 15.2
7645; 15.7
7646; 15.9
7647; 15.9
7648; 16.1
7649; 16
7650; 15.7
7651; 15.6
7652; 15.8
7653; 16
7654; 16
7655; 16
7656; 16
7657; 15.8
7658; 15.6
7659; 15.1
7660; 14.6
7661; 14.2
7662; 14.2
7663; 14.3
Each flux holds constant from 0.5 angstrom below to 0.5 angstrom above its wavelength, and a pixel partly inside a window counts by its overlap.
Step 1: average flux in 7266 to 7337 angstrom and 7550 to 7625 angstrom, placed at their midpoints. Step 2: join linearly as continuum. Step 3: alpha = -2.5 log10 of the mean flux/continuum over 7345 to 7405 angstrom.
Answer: 0.03 mag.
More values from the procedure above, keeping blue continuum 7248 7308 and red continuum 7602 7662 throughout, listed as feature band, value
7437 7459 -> -0.033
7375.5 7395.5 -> 0.006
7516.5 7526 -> -0.064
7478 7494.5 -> -0.027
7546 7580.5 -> -0.065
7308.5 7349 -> -0.056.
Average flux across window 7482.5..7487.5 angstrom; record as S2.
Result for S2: 16.5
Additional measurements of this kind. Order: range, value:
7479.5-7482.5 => 15.6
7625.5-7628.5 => 15.8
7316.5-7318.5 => 16.3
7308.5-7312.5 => 16.7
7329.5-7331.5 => 17.4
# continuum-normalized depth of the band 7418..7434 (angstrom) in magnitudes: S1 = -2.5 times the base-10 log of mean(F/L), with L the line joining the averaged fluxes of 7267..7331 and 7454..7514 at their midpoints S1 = -0.04 mag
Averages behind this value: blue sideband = 16.2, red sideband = 16.4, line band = 16.9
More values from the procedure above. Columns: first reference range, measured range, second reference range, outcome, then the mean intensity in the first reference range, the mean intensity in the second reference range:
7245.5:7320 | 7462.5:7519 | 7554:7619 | -0.003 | 16.1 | 16.5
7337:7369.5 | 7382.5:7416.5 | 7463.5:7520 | 0.015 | 16.2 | 16.4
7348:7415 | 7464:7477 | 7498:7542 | -0.069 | 16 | 16.4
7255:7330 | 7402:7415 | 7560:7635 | -0.025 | 16.2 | 16.3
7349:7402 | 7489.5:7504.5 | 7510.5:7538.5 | 0.041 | 15.9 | 16.4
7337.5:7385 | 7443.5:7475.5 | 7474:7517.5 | -0.034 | 16.2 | 16.3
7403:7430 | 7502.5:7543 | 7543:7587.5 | 0.026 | 16.9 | 16.8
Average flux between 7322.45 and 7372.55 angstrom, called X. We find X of 16.4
